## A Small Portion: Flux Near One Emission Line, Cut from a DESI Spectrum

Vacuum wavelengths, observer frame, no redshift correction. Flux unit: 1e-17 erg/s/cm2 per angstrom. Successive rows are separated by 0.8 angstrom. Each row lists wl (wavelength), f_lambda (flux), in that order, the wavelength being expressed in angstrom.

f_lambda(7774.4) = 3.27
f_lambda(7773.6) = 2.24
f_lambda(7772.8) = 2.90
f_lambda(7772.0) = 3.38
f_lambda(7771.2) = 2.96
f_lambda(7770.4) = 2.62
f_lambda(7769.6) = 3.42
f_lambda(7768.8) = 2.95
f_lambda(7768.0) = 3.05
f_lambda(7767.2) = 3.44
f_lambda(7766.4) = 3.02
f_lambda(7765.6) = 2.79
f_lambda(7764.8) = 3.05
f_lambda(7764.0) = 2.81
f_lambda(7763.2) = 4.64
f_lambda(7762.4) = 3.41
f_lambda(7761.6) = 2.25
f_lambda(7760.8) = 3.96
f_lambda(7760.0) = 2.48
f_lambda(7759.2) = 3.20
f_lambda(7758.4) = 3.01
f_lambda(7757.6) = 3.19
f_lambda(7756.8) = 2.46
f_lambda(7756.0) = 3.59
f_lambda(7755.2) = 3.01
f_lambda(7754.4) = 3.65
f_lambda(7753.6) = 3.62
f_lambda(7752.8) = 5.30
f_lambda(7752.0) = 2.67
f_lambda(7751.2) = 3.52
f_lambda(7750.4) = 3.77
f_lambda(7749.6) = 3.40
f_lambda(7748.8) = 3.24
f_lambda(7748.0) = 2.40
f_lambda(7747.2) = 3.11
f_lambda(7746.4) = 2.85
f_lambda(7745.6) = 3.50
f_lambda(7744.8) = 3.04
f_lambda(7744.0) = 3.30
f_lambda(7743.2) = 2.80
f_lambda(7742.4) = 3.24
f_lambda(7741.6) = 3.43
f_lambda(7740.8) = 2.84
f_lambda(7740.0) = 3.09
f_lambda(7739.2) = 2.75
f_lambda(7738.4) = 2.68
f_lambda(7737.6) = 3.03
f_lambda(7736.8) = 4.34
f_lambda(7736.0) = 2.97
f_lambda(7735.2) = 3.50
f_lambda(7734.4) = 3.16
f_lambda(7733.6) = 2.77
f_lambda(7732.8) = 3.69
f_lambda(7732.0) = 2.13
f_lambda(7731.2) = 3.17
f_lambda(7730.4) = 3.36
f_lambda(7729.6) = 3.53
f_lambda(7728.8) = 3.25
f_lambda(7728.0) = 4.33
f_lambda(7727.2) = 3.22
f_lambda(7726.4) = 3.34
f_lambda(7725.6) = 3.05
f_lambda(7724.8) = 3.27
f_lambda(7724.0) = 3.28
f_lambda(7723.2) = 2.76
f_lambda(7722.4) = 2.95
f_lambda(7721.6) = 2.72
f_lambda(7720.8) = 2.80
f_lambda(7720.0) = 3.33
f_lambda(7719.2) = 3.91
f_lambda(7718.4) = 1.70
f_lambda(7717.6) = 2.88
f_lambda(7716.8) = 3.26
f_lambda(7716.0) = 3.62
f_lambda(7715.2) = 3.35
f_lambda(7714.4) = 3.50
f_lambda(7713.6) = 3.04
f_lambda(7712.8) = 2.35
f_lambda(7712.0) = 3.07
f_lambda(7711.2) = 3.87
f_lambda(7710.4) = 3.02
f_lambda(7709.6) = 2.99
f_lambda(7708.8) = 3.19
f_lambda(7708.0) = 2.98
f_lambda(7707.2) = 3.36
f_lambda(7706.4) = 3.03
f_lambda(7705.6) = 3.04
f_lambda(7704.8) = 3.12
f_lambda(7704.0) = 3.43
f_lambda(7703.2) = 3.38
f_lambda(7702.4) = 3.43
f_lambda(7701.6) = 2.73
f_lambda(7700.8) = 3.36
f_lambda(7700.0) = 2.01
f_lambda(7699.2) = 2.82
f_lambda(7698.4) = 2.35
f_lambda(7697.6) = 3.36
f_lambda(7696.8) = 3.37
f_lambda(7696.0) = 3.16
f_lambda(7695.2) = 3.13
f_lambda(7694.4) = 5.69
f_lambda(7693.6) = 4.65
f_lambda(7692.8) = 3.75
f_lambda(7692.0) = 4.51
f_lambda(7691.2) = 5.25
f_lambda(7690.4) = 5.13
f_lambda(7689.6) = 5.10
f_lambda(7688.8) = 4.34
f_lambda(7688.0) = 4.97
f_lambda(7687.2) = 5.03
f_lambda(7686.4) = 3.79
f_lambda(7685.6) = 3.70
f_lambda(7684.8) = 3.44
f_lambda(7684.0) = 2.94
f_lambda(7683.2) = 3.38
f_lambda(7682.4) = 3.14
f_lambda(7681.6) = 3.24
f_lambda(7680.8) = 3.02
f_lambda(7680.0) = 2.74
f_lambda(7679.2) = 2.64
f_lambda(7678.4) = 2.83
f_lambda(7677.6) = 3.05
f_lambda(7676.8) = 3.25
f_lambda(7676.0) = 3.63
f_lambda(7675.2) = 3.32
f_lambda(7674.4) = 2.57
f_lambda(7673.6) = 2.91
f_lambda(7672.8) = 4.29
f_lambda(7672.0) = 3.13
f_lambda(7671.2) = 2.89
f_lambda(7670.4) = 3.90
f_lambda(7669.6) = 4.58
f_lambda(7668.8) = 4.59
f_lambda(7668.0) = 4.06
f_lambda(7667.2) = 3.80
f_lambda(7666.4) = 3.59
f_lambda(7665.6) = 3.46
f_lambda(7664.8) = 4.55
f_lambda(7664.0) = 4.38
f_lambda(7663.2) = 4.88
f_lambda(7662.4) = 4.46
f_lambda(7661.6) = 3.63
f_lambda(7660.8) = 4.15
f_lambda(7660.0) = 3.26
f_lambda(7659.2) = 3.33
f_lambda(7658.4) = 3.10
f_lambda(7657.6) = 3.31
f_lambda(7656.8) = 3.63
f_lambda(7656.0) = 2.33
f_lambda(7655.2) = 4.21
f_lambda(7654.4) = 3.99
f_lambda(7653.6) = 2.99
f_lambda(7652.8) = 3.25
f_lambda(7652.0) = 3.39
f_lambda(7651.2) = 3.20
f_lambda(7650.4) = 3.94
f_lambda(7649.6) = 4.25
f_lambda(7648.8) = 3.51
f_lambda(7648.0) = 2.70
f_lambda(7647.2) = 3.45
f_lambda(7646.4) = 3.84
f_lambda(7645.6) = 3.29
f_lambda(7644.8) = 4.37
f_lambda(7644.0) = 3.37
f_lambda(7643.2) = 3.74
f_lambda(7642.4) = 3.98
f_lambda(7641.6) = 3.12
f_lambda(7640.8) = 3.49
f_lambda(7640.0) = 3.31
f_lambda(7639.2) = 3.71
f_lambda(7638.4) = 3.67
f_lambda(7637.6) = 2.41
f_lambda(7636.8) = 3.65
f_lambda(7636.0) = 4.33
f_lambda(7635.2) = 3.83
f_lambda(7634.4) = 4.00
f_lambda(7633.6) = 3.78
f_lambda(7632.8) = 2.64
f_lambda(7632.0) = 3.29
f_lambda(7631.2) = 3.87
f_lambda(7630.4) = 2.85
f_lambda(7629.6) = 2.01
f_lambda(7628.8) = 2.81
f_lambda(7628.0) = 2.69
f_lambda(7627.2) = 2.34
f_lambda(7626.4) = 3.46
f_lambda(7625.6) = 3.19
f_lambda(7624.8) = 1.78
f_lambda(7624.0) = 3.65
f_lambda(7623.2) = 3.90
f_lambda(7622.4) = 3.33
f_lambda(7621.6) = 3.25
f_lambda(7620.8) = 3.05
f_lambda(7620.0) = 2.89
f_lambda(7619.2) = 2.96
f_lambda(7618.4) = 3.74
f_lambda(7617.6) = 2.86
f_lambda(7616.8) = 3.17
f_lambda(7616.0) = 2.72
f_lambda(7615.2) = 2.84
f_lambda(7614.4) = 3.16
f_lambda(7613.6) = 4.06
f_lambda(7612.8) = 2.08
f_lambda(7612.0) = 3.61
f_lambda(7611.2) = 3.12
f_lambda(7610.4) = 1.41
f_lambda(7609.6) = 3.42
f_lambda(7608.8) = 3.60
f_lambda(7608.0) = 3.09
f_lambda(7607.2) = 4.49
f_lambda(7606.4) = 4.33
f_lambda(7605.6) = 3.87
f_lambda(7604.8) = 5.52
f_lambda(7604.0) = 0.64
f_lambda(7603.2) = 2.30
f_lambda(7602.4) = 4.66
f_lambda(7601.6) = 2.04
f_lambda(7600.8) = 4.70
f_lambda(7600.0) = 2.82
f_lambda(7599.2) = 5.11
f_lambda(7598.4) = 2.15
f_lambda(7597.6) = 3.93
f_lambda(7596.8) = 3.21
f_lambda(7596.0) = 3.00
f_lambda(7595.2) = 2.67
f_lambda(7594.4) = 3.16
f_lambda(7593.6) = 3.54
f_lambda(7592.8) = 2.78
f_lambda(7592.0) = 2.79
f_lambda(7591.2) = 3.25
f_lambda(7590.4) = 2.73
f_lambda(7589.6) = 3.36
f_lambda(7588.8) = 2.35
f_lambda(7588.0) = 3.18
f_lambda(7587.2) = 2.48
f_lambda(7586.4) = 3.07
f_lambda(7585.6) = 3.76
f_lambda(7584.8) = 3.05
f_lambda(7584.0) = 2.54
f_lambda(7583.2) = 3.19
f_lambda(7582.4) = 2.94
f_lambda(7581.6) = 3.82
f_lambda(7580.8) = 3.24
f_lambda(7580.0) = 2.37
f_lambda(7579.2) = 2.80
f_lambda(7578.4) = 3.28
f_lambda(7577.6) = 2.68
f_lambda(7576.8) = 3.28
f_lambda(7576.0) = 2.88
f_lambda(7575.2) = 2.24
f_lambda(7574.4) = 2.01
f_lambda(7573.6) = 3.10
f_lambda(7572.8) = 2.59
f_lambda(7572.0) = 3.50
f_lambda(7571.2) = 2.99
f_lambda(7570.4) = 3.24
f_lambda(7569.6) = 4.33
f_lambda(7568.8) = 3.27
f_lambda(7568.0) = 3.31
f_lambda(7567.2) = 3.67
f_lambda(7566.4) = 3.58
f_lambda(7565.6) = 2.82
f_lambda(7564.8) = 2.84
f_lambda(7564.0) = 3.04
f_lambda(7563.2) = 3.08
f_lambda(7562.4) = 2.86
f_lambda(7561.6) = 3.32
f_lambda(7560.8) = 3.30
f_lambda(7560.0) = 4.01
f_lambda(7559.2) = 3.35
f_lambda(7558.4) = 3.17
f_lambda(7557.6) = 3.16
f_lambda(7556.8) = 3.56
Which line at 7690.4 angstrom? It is [N II]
